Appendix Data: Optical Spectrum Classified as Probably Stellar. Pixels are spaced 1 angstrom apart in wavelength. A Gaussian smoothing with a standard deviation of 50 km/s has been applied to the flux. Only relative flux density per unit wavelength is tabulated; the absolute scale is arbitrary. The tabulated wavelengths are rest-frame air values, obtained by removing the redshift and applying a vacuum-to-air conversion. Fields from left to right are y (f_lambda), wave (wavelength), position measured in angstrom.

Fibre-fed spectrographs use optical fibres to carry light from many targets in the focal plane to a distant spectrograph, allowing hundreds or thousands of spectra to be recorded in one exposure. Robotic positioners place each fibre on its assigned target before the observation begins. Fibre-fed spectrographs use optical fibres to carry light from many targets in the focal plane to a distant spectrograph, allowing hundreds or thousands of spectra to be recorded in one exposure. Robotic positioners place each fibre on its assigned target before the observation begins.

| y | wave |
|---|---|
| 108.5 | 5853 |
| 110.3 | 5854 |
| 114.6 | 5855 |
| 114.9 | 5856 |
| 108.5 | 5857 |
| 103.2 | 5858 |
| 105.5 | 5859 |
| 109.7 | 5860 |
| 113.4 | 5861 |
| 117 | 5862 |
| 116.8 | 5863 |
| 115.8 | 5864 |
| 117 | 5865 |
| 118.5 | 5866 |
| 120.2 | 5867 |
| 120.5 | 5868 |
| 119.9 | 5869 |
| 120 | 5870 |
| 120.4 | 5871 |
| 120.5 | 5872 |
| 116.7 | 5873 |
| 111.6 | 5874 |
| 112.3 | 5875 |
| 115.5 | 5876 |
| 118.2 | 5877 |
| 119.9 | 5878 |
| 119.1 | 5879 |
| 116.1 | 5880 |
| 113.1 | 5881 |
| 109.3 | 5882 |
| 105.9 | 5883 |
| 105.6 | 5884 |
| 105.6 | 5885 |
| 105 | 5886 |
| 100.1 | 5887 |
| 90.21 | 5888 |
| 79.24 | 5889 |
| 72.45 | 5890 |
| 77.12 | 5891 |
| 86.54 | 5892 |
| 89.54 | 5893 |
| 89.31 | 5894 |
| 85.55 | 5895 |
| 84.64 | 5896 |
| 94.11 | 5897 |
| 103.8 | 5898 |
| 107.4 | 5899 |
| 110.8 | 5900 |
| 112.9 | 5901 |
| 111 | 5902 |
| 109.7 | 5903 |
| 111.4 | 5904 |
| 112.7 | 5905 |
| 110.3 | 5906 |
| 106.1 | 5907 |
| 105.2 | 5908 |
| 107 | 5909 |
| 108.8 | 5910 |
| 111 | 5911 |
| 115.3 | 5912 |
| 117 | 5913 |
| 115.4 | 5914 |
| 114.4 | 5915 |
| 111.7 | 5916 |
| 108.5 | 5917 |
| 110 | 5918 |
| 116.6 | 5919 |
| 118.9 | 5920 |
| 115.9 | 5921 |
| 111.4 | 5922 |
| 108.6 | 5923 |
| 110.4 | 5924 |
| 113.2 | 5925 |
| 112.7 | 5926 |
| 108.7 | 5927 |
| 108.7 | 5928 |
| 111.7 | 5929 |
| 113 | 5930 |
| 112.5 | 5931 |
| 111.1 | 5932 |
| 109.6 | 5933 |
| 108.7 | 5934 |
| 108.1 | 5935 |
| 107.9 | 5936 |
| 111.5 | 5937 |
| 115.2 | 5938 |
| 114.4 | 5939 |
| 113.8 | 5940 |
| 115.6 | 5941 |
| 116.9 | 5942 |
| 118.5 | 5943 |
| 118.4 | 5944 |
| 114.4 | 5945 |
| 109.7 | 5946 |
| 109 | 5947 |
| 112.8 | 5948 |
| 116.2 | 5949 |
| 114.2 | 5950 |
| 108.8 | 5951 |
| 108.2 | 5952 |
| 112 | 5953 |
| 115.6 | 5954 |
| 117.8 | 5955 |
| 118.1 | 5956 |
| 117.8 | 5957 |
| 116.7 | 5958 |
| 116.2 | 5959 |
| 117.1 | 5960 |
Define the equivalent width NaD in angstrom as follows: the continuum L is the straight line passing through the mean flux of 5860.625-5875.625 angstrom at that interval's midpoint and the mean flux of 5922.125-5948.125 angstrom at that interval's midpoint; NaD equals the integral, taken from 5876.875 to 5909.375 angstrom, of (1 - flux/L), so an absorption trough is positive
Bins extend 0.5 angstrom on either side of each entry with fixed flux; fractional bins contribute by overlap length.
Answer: 3.8 angstrom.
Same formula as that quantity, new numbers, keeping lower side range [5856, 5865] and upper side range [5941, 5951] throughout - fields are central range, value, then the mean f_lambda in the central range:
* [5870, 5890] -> 0.6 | 109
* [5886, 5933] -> 3.3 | 105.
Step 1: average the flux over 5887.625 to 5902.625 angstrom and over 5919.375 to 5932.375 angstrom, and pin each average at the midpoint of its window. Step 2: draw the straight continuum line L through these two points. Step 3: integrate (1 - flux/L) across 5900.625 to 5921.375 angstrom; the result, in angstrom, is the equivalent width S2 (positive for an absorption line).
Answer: -1.8 angstrom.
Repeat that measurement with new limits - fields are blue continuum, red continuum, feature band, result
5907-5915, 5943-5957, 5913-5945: -0.09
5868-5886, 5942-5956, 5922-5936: 0.43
